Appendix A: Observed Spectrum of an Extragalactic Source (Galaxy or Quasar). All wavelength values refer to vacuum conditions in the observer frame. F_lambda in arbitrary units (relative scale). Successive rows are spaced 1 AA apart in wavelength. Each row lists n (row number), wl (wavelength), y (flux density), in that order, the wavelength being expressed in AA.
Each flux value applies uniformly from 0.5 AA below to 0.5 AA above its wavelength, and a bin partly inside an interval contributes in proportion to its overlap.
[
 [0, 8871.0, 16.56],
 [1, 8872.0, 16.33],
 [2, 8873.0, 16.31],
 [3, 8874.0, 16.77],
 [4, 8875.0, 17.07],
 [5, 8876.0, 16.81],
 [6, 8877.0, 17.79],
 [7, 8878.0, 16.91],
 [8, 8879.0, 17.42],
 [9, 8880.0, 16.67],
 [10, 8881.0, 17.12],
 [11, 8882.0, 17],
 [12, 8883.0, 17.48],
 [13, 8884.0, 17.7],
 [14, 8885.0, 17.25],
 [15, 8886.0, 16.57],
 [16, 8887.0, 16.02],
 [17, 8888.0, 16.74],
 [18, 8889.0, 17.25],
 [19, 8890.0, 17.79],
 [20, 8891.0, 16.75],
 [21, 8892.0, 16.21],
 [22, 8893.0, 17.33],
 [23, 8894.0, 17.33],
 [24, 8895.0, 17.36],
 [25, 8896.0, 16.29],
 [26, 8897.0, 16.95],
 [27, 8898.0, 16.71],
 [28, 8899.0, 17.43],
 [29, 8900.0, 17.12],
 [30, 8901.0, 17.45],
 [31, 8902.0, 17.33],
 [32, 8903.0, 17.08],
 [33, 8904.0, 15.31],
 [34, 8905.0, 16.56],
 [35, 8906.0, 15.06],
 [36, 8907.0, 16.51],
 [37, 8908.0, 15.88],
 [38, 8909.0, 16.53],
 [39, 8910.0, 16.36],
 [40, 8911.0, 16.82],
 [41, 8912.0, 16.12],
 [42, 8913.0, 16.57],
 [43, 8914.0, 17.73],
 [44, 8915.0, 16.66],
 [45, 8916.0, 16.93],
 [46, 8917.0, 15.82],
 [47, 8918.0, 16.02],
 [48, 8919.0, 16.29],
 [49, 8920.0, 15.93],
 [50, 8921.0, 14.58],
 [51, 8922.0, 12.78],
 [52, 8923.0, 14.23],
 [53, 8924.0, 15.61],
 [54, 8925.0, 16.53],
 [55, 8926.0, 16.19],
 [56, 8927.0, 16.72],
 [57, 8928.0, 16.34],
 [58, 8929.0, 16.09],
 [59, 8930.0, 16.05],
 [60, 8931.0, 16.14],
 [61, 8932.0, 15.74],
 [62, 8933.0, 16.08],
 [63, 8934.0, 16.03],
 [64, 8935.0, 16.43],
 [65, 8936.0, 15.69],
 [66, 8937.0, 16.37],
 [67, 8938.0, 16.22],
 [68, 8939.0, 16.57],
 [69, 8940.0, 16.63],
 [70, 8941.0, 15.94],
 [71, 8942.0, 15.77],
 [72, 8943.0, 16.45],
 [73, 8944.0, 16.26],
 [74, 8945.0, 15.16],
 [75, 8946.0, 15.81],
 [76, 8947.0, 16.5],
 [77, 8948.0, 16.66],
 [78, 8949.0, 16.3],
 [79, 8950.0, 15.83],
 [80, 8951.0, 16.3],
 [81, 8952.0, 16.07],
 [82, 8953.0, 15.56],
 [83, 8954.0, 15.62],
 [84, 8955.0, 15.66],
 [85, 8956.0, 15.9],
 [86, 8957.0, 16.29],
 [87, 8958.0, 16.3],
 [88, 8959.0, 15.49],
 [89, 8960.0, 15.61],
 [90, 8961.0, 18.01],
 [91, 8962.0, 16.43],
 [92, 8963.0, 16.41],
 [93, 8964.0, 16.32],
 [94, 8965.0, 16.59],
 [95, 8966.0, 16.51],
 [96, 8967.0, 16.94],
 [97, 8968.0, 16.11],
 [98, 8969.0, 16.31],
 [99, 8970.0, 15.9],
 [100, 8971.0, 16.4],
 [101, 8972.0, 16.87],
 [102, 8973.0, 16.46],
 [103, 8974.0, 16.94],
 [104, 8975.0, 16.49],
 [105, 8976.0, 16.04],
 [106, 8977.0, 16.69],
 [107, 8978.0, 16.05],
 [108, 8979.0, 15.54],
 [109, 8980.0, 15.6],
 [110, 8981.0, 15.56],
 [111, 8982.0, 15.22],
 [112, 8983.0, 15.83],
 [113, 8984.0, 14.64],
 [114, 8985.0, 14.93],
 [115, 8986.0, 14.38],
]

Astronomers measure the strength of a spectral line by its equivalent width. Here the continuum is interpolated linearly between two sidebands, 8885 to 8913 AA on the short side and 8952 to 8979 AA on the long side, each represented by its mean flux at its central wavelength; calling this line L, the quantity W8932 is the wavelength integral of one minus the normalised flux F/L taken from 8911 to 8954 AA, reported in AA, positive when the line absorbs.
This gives 1.2 AA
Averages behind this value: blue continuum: 16.7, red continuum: 16.3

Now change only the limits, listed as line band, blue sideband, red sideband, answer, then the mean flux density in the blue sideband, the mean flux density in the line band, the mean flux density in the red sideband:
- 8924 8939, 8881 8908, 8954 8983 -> 0.3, 16.9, 16.2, 16.2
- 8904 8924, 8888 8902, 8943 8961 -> 0.9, 17.1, 15.9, 16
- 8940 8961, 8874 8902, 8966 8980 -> 0.6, 17.1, 16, 16.3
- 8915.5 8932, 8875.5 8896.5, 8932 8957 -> 0.7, 17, 15.8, 16.1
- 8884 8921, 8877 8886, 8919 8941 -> -0.1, 17.2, 16.7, 15.9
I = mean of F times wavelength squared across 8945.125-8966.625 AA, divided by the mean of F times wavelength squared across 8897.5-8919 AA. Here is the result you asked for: 1.0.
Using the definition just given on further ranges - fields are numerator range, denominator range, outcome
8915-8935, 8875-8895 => 0.94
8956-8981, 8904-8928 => 1.03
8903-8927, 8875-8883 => 0.94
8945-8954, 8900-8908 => 0.98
